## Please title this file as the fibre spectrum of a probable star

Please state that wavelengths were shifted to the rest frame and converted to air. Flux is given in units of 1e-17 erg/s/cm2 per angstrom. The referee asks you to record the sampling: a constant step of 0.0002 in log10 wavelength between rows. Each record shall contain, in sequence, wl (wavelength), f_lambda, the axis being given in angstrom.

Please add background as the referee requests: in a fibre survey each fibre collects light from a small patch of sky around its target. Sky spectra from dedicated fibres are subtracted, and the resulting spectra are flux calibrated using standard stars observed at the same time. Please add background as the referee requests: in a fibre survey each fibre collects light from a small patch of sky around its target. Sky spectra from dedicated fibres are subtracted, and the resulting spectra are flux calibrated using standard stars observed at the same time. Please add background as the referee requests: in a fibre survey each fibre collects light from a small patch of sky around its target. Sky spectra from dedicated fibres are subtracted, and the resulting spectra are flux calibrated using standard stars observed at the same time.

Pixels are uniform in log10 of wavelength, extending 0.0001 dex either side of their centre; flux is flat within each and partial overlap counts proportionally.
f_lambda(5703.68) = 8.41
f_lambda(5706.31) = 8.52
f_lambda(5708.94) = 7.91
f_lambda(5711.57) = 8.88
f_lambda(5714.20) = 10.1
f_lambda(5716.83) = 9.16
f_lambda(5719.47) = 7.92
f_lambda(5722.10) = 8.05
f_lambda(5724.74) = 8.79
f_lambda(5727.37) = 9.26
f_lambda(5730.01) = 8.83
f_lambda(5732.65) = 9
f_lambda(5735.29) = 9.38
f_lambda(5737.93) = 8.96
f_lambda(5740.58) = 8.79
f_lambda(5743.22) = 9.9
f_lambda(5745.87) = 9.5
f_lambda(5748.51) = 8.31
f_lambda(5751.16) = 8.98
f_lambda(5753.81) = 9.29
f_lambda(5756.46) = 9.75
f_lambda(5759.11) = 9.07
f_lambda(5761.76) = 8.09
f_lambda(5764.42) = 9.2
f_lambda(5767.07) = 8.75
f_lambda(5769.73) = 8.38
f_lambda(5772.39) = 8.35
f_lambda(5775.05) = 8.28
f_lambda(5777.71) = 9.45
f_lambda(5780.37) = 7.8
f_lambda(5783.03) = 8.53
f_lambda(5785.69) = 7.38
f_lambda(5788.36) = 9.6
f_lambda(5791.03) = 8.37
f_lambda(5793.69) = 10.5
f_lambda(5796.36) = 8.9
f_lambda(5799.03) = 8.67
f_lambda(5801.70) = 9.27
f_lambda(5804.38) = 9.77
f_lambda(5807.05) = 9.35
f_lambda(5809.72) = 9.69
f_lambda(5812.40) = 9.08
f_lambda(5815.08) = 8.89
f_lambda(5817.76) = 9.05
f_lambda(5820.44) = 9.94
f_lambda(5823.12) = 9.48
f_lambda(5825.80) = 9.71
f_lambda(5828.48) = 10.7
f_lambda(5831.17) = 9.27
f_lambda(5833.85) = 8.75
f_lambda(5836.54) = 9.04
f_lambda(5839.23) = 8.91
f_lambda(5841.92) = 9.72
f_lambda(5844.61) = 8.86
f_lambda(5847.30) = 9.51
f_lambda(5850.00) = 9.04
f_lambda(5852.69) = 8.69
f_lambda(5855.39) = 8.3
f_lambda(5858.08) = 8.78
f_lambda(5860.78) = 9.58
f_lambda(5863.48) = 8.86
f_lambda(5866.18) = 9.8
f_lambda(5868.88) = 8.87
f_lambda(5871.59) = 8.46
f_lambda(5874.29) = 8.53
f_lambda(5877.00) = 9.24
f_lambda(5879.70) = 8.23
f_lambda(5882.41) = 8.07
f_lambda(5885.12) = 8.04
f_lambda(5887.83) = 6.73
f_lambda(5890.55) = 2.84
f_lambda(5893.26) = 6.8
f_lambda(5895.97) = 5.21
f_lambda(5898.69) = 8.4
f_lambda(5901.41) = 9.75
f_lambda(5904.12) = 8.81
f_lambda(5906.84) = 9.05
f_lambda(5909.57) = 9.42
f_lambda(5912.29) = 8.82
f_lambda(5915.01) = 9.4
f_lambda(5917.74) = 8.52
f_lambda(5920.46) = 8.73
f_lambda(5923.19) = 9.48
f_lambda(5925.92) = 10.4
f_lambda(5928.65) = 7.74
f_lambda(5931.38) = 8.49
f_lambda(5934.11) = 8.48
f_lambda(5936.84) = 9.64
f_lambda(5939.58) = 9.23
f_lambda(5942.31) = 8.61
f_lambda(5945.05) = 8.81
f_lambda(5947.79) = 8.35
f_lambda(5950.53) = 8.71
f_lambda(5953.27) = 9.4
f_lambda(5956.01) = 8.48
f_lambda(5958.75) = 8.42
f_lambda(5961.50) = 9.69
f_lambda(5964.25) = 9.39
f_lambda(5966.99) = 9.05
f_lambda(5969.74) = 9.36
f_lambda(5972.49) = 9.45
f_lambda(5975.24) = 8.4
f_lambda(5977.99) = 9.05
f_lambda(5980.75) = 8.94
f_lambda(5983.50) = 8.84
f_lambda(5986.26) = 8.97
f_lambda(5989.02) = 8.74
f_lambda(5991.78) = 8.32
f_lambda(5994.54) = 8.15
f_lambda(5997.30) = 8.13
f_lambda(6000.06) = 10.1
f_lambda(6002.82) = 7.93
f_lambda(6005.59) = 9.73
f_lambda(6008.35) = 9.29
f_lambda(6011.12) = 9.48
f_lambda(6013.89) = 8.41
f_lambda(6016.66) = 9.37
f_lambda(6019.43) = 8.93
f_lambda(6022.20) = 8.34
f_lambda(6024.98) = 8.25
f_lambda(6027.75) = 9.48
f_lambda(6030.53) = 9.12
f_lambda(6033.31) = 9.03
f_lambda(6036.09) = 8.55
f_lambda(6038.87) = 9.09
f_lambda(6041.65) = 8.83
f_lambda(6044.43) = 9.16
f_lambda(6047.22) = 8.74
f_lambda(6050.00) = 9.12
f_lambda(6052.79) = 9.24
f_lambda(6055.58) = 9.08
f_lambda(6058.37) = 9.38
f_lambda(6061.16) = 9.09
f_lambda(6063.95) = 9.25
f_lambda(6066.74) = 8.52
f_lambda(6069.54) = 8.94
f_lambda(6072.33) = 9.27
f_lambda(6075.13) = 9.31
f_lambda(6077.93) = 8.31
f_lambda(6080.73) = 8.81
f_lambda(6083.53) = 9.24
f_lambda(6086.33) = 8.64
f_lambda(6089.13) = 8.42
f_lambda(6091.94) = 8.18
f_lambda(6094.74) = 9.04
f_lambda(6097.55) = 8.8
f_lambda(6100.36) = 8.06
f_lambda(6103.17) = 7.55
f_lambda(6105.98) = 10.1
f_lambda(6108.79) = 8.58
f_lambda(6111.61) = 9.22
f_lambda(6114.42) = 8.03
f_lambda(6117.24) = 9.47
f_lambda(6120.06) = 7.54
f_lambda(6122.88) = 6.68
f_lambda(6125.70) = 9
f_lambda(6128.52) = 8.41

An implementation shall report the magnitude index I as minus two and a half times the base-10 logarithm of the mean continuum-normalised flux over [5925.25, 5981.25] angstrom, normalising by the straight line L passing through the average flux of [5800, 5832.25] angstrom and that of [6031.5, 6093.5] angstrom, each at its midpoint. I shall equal 0.03 mag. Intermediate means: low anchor 9.51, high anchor 8.92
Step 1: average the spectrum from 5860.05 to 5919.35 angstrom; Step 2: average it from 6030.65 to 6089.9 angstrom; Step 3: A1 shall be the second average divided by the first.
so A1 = 1.09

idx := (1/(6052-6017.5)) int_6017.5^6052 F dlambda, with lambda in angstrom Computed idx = 8.9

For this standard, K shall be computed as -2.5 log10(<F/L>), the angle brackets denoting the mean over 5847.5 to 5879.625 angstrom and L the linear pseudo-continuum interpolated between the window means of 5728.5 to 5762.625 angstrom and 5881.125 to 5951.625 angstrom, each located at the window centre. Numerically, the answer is -0.04 mag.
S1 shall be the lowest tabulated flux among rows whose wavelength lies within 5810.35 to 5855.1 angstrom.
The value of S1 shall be 8.69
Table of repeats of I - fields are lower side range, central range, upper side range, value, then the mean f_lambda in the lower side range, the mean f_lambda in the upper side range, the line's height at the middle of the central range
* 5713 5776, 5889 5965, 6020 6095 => 0.05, 8.92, 8.9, 8.91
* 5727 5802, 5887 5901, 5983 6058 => 0.39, 8.91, 8.91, 8.91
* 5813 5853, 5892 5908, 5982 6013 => 0.14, 9.32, 8.87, 9.14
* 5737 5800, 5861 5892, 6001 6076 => 0.12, 8.87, 9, 8.92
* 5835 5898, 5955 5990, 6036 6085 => -0.04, 8.26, 9.01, 8.67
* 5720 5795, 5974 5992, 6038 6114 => 0.01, 8.87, 8.88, 8.87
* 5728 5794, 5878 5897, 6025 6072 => 0.32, 8.88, 9.02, 8.94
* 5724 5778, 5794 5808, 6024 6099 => -0.04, 8.96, 8.92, 8.95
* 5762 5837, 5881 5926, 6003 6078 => 0.12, 9.06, 9.01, 9.04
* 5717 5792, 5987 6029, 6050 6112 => 0.00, 8.79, 8.86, 8.85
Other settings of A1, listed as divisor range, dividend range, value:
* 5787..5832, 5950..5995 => 0.95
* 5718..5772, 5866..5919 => 0.91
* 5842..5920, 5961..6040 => 1.06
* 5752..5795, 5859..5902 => 0.90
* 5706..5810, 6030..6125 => 0.98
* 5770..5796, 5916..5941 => 1.03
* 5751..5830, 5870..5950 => 0.92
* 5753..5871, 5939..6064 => 0.99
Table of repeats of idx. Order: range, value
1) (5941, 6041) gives 8.9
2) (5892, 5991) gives 8.81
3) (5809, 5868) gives 9.25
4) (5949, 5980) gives 9.03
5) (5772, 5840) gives 9.12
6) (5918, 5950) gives 8.89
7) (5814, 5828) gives 9.51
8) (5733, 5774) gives 8.97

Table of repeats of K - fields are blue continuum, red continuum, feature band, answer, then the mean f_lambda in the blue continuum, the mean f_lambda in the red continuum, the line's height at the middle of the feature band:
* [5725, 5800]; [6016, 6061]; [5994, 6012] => 0.00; 8.9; 8.98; 8.97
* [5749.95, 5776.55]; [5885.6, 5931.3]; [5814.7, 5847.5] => -0.11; 8.82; 8.14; 8.5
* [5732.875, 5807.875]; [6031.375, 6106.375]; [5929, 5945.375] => 0.01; 8.95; 8.86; 8.9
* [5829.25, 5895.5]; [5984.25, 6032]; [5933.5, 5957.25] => -0.02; 8.43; 8.87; 8.68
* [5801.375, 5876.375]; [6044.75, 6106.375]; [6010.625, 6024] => 0.01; 9.21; 8.85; 8.94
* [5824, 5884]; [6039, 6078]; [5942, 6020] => 0.02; 9.04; 9.04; 9.04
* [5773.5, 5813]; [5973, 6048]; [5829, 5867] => -0.02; 8.97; 8.87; 8.95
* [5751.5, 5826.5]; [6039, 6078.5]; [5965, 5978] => -0.01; 9.02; 9.03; 9.03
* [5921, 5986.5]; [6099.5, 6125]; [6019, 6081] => -0.04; 8.97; 8.38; 8.61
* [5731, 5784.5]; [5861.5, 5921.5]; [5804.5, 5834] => -0.11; 8.88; 8.22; 8.58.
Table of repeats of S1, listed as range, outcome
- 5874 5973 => 2.84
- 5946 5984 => 8.35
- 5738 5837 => 7.38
